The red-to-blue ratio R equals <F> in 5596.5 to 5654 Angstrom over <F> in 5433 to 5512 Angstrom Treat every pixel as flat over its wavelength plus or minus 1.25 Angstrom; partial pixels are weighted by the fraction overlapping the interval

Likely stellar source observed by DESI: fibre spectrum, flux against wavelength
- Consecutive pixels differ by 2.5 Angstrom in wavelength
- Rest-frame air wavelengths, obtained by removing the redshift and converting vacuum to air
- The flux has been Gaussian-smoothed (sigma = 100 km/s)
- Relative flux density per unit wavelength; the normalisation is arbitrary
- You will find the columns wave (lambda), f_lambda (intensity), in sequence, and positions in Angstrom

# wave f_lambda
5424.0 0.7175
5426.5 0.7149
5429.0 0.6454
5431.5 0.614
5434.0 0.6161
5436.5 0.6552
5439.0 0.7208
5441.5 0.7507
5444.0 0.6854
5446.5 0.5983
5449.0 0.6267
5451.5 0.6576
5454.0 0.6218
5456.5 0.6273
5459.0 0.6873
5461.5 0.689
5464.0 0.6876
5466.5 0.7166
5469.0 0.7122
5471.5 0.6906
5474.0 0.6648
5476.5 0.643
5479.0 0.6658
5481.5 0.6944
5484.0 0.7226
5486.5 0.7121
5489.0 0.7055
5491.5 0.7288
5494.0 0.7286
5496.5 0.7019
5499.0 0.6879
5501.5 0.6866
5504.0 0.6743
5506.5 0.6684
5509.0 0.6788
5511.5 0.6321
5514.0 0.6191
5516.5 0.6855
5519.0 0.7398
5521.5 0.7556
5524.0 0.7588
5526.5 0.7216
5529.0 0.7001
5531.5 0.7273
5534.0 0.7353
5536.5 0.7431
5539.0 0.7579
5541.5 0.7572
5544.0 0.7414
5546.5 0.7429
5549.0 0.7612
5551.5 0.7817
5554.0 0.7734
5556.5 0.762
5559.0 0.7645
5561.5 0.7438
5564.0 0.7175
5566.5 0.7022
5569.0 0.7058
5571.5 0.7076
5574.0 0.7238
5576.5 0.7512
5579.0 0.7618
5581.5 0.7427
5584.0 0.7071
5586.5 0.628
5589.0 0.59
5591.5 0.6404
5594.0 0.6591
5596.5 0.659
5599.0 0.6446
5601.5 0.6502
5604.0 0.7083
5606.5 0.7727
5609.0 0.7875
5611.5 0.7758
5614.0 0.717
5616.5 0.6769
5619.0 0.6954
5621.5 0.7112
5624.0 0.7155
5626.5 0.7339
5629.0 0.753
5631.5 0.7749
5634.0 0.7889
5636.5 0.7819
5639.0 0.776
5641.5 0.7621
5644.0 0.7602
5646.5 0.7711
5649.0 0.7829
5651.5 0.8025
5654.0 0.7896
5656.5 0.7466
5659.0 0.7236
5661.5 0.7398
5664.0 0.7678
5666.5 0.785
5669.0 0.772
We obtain 1.09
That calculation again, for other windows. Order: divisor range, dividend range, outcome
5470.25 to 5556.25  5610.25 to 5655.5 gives 1.06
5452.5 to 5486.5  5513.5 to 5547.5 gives 1.07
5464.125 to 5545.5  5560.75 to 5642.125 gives 1.02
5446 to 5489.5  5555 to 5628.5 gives 1.05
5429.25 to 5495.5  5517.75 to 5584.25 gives 1.09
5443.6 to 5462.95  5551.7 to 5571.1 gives 1.14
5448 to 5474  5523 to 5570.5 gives 1.10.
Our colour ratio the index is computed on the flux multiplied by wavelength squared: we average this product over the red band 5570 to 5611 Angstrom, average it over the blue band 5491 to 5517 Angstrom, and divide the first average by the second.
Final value 1.06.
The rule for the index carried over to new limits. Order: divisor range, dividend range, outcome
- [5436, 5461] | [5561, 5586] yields 1.14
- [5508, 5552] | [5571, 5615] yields 0.99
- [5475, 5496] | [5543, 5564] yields 1.11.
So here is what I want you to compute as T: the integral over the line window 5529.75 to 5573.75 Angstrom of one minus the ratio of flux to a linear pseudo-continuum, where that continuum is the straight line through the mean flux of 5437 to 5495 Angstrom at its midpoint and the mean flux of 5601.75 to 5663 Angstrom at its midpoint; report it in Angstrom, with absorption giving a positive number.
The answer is -1.5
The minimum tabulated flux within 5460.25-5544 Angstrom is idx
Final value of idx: 0.6191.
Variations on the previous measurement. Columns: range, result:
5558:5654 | 0.59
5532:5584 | 0.7022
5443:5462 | 0.5983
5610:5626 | 0.6769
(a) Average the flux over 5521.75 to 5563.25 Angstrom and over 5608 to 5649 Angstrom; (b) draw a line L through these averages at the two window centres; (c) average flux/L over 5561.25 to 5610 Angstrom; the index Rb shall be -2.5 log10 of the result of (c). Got 0.08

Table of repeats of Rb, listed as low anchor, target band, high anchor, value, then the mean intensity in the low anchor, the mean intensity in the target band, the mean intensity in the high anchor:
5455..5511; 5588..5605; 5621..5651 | 0.145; 0.689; 0.65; 0.762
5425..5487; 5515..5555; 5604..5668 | -0.049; 0.673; 0.742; 0.755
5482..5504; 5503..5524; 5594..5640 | 0.037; 0.707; 0.686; 0.727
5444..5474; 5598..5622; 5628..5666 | 0.050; 0.666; 0.715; 0.768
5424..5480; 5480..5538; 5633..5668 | -0.011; 0.669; 0.705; 0.77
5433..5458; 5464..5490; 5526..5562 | -0.010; 0.657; 0.692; 0.748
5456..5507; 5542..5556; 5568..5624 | -0.094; 0.691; 0.76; 0.701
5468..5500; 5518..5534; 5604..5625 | -0.040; 0.697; 0.734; 0.73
